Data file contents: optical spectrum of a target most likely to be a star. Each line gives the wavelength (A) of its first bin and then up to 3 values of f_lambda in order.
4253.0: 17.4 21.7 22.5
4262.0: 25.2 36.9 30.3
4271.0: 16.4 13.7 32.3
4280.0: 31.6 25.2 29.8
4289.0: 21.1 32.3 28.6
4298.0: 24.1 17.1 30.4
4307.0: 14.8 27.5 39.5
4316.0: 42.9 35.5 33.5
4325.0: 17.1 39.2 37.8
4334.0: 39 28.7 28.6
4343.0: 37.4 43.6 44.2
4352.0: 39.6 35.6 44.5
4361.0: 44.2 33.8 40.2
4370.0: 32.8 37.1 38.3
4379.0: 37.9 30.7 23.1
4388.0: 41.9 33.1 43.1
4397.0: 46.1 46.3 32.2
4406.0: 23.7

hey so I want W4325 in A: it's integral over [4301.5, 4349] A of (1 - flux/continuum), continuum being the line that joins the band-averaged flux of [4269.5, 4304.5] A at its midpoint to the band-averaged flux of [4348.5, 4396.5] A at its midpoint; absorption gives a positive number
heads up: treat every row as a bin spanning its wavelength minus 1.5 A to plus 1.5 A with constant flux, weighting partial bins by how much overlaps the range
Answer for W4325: -3.55 A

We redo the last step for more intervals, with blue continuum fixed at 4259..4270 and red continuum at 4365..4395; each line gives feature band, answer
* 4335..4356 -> -2.0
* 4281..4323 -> 3.4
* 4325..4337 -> -0.7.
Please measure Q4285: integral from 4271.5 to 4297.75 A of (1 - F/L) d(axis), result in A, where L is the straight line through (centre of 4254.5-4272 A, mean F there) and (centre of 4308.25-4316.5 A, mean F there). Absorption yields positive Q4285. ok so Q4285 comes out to 3.2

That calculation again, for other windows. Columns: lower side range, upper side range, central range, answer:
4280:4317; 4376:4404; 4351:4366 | -2.5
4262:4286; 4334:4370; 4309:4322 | -1.4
